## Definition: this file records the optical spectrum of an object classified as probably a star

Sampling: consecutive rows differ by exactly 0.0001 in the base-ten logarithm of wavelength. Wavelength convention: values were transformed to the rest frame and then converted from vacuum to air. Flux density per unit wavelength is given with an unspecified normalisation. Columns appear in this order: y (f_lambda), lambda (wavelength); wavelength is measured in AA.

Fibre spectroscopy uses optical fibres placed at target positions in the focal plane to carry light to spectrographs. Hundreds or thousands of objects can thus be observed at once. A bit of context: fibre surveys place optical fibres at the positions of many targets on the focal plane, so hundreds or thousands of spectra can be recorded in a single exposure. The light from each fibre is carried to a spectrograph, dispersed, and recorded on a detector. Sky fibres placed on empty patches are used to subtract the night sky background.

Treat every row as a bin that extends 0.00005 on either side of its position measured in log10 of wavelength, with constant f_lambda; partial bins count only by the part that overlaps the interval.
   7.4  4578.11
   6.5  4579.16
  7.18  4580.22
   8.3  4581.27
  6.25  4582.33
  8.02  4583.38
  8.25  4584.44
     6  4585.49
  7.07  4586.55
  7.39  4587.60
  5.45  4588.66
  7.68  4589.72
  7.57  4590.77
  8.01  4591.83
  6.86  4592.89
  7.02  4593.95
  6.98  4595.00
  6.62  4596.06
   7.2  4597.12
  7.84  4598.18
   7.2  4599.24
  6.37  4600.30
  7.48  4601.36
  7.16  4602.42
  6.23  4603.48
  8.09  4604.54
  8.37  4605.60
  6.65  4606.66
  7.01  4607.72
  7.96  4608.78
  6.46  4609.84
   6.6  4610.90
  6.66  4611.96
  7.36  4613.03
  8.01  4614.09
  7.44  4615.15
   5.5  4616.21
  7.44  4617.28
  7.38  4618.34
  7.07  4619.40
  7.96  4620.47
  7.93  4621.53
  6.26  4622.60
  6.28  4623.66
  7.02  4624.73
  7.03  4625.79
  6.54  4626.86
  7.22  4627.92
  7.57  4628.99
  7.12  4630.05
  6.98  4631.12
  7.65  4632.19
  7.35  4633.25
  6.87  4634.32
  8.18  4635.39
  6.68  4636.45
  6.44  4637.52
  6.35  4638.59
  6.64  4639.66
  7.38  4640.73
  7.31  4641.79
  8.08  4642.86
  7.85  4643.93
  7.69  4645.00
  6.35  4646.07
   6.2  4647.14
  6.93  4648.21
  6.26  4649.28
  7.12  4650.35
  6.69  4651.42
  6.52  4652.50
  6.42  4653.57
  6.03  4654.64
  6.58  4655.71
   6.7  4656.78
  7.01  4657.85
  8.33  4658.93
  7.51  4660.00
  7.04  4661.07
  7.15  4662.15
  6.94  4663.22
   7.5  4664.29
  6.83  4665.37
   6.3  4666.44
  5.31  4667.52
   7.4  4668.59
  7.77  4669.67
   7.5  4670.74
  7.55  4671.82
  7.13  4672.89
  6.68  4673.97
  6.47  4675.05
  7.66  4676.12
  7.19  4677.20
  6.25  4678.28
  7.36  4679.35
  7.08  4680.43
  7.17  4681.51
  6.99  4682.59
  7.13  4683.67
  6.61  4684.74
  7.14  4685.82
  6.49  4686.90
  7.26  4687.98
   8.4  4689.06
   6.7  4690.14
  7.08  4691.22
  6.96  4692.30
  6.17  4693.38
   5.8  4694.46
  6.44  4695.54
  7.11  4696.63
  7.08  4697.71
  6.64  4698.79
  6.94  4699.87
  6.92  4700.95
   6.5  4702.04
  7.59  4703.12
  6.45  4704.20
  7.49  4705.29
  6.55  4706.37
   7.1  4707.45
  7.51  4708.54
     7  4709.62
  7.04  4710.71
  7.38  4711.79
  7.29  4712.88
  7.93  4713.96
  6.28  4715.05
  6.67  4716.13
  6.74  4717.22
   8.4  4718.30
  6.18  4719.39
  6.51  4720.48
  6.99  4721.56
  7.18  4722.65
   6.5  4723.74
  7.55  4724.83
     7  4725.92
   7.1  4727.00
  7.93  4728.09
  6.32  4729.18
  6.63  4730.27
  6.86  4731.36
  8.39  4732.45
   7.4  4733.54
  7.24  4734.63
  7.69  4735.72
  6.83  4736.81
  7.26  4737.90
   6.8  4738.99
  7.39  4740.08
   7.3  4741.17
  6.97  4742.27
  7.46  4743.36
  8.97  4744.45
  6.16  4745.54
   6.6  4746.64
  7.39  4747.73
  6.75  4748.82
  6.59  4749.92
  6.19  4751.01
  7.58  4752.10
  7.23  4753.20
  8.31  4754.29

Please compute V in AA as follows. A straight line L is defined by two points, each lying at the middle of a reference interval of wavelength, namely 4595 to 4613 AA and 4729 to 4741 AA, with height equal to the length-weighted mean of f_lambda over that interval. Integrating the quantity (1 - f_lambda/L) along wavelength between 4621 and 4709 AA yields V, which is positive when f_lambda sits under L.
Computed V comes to 2.1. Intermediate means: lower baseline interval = 7.12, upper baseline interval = 7.2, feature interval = 6.98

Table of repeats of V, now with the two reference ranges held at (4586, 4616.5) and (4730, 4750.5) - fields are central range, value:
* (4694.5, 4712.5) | 0.6 AA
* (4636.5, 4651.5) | 0.4 AA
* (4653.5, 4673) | 0.4 AA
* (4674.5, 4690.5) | 0.2 AA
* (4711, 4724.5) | 0.3 AA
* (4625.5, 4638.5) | 0.1 AA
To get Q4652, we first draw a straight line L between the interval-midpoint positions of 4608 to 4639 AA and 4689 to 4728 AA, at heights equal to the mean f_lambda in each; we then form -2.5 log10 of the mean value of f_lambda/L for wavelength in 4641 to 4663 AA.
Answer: 0.01 mag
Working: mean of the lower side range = 7.08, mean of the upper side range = 6.97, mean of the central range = 6.99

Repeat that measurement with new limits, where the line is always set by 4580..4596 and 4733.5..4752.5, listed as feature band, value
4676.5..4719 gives 0.02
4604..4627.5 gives 0.01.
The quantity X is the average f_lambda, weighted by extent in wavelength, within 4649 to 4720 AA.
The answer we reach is 6.96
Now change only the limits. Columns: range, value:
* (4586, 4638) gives 7.13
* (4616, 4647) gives 7.11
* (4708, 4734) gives 7.12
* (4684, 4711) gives 6.92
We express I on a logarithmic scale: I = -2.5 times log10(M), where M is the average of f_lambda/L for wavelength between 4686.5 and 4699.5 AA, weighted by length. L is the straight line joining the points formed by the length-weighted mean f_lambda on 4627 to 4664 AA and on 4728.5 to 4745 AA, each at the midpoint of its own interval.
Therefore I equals 0.05 mag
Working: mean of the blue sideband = 7.03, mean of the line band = 6.85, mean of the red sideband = 7.31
